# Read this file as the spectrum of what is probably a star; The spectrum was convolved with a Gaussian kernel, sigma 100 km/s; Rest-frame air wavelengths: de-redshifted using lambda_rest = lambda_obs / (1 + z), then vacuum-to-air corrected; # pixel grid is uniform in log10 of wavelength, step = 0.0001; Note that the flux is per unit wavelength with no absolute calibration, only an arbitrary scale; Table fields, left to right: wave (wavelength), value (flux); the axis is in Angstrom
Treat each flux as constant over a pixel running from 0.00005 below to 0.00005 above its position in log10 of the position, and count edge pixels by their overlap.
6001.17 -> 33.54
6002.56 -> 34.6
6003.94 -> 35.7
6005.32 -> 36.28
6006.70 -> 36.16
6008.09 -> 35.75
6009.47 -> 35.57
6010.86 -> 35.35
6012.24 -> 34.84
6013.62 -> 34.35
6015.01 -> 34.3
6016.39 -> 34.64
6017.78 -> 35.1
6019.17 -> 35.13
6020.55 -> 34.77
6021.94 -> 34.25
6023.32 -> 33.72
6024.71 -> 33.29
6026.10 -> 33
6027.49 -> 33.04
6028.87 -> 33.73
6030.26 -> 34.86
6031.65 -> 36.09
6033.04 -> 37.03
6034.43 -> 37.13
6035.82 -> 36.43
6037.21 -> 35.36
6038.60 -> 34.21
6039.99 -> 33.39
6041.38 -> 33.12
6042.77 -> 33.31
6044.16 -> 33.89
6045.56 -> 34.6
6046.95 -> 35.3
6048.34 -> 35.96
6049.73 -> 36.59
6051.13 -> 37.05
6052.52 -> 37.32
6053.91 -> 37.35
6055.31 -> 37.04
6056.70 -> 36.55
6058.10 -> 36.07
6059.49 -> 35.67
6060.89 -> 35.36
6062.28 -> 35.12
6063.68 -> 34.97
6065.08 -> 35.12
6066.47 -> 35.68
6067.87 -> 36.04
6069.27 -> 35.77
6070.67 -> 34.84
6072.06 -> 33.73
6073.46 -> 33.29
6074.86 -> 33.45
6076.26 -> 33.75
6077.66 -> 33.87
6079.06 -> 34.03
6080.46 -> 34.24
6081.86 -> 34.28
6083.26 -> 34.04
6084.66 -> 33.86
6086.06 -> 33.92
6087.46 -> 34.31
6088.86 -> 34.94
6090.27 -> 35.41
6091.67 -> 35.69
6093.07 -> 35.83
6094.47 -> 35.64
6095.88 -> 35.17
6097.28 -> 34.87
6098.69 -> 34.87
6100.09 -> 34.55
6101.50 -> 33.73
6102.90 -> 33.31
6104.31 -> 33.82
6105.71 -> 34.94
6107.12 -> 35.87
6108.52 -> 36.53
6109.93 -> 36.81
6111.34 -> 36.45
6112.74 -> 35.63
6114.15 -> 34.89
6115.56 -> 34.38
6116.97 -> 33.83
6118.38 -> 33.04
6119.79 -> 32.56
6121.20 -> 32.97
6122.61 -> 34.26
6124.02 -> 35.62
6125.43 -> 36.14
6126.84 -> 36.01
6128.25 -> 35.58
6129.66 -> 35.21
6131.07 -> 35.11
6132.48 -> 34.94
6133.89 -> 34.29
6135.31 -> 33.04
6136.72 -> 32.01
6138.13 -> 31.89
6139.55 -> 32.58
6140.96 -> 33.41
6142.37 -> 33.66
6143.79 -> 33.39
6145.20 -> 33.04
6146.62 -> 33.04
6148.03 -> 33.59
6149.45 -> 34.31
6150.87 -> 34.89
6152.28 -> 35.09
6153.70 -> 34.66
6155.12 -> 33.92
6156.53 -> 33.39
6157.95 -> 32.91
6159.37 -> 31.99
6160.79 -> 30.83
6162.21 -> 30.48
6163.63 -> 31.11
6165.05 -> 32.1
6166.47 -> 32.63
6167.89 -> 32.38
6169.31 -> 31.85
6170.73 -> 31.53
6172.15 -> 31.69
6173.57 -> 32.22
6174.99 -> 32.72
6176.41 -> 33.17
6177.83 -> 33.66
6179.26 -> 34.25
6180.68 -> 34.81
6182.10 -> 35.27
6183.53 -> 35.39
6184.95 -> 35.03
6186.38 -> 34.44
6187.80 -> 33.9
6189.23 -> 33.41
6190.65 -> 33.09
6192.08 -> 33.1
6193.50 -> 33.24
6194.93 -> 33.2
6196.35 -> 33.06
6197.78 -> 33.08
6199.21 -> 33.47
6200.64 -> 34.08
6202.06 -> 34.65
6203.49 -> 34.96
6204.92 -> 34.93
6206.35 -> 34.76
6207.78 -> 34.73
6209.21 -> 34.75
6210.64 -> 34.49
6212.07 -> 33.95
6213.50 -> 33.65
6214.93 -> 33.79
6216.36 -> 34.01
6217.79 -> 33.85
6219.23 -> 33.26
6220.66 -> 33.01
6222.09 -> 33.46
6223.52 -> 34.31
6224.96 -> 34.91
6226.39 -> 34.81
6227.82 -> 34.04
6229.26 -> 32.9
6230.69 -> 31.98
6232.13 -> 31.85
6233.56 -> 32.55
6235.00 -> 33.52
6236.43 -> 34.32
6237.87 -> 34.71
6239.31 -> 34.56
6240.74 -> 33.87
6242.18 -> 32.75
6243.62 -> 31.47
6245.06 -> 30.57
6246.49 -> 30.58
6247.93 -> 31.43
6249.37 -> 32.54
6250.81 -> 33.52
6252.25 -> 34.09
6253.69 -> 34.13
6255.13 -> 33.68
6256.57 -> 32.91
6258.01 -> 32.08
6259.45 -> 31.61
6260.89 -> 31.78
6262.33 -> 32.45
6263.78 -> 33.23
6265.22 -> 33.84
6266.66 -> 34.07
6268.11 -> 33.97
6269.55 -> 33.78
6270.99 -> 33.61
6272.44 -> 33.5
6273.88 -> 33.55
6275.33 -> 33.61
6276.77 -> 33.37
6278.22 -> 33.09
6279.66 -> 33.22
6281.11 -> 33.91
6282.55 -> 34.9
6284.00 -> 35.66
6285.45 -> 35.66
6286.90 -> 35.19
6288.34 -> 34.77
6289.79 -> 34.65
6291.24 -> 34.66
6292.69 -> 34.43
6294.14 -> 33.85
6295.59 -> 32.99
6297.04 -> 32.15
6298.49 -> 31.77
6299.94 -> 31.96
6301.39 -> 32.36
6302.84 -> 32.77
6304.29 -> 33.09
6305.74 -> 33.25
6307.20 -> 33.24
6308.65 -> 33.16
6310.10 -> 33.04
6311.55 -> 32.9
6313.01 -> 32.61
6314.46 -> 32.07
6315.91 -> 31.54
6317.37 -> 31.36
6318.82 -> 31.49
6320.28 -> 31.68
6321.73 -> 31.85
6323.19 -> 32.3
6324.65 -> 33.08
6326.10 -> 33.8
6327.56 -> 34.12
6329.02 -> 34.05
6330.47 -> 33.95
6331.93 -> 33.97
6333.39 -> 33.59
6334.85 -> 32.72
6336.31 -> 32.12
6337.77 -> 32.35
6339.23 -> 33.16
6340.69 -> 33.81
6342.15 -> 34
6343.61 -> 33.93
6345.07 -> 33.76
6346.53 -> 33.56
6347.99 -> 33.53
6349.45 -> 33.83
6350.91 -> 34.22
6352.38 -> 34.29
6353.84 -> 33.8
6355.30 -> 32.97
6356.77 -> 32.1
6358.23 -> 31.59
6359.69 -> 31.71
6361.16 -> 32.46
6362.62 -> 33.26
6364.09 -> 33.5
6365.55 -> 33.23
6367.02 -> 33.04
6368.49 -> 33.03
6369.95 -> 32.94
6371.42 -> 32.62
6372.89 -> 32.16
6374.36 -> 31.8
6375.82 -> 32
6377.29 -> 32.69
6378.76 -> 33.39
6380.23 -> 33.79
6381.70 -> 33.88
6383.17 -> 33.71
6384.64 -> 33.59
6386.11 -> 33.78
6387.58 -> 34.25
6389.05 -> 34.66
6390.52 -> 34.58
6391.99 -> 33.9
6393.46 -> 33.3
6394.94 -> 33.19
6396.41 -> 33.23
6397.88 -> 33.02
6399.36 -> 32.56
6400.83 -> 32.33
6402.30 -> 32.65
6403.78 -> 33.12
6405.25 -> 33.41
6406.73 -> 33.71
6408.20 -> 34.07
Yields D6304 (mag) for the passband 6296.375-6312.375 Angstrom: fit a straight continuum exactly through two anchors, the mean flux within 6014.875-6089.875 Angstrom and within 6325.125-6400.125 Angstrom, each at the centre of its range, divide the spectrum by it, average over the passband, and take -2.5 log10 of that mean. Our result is 0.03 mag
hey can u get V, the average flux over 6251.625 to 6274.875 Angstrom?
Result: 33.3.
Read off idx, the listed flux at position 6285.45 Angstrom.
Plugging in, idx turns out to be 35.66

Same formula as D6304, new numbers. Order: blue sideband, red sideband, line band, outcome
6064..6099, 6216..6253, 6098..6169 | 0.008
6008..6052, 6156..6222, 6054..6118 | -0.019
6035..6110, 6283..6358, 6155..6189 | 0.043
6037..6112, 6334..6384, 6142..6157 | 0.019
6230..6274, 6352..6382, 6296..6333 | 0.006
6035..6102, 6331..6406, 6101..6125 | 0.003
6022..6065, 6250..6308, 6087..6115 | -0.012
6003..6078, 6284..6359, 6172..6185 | 0.010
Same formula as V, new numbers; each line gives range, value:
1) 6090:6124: 34.8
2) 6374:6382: 32.9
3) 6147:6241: 33.6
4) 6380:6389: 33.9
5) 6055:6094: 34.9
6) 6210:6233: 33.6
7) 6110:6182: 33.6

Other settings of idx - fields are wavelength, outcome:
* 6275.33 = 33.61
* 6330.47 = 33.95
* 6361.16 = 32.46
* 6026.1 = 33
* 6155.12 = 33.92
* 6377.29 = 32.69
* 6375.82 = 32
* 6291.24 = 34.66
